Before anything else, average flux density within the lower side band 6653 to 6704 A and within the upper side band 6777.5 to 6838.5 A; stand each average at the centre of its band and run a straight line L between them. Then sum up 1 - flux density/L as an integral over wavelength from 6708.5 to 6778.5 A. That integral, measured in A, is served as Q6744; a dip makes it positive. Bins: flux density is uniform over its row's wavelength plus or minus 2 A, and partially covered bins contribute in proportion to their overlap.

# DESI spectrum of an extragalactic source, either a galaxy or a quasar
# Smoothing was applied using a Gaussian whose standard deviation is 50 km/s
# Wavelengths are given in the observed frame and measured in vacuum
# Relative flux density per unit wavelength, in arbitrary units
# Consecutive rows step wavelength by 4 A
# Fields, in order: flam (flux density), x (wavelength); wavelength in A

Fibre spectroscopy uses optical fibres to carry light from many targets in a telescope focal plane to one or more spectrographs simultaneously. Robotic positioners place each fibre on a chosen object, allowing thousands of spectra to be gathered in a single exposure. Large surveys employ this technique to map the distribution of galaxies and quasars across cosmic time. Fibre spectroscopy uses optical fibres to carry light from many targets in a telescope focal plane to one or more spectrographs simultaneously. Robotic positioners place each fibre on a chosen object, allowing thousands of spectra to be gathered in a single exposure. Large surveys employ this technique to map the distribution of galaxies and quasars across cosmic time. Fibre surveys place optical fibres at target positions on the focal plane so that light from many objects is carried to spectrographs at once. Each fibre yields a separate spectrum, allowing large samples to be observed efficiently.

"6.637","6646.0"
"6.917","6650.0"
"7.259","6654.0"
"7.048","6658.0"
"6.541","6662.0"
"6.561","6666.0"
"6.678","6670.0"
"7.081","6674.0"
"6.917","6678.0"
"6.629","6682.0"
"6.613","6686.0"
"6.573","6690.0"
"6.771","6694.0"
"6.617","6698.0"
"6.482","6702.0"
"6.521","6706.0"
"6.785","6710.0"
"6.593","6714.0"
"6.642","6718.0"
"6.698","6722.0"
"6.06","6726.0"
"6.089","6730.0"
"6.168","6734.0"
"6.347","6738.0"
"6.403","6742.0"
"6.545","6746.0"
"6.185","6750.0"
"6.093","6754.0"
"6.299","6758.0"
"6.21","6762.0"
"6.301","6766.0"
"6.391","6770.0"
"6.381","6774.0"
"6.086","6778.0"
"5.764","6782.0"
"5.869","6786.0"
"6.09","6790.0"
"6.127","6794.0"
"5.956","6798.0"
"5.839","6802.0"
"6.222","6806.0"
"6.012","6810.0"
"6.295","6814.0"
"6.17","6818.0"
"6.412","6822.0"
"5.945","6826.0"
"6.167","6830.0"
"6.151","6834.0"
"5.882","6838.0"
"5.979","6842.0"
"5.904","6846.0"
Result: 0.56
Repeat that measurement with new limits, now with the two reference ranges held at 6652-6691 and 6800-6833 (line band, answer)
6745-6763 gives 0.5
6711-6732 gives 0.4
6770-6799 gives 1.0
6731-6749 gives 0.4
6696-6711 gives 0.1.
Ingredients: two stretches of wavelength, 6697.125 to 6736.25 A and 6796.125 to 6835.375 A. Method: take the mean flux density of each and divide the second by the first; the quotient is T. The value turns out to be 0.95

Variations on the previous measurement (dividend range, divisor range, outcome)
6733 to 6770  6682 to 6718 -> 0.95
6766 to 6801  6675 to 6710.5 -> 0.91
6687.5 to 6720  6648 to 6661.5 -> 0.94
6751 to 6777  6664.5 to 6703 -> 0.94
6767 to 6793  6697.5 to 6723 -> 0.92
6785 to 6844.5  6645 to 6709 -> 0.90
